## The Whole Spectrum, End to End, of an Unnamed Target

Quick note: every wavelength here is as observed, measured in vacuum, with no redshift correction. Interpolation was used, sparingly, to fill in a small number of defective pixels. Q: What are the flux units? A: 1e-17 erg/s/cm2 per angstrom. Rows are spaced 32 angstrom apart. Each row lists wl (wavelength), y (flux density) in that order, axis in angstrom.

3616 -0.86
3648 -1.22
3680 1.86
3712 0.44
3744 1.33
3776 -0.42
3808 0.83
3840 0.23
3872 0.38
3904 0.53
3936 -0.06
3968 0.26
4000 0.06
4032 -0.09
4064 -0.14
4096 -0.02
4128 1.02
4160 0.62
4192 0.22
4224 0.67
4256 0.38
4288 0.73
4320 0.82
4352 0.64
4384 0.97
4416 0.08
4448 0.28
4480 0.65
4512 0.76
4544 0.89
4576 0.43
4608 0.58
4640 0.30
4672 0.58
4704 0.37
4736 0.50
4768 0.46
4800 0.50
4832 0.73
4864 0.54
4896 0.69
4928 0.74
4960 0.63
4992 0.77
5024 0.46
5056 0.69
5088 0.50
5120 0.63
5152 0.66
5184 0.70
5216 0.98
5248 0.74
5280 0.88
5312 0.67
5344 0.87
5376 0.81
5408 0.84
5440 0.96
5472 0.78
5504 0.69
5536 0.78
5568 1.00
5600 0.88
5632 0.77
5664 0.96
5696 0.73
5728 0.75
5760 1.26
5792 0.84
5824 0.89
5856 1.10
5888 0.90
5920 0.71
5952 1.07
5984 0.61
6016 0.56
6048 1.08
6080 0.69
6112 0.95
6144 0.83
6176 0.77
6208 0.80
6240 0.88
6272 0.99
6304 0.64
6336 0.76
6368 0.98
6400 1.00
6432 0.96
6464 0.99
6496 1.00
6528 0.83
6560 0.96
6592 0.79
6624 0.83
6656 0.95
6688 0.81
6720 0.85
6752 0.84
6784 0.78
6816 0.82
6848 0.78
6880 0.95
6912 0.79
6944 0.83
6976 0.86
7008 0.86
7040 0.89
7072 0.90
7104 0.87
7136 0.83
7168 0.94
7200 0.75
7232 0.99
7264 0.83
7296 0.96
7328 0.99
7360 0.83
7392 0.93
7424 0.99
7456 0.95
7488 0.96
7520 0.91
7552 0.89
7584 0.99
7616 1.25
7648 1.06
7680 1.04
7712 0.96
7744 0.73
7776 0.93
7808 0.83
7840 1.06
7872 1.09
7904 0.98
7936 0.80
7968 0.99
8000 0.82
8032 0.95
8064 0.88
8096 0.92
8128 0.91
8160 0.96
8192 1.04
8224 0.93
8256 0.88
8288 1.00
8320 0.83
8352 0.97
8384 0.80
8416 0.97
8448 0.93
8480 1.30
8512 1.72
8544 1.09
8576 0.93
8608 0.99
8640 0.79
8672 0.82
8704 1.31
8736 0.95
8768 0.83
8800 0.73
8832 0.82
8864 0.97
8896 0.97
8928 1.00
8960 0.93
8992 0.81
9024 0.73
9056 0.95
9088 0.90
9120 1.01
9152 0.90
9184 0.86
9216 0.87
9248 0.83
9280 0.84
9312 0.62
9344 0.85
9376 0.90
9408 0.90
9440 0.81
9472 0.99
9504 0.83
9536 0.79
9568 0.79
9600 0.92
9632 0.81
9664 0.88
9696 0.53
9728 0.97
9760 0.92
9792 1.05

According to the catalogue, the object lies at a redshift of 0.29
